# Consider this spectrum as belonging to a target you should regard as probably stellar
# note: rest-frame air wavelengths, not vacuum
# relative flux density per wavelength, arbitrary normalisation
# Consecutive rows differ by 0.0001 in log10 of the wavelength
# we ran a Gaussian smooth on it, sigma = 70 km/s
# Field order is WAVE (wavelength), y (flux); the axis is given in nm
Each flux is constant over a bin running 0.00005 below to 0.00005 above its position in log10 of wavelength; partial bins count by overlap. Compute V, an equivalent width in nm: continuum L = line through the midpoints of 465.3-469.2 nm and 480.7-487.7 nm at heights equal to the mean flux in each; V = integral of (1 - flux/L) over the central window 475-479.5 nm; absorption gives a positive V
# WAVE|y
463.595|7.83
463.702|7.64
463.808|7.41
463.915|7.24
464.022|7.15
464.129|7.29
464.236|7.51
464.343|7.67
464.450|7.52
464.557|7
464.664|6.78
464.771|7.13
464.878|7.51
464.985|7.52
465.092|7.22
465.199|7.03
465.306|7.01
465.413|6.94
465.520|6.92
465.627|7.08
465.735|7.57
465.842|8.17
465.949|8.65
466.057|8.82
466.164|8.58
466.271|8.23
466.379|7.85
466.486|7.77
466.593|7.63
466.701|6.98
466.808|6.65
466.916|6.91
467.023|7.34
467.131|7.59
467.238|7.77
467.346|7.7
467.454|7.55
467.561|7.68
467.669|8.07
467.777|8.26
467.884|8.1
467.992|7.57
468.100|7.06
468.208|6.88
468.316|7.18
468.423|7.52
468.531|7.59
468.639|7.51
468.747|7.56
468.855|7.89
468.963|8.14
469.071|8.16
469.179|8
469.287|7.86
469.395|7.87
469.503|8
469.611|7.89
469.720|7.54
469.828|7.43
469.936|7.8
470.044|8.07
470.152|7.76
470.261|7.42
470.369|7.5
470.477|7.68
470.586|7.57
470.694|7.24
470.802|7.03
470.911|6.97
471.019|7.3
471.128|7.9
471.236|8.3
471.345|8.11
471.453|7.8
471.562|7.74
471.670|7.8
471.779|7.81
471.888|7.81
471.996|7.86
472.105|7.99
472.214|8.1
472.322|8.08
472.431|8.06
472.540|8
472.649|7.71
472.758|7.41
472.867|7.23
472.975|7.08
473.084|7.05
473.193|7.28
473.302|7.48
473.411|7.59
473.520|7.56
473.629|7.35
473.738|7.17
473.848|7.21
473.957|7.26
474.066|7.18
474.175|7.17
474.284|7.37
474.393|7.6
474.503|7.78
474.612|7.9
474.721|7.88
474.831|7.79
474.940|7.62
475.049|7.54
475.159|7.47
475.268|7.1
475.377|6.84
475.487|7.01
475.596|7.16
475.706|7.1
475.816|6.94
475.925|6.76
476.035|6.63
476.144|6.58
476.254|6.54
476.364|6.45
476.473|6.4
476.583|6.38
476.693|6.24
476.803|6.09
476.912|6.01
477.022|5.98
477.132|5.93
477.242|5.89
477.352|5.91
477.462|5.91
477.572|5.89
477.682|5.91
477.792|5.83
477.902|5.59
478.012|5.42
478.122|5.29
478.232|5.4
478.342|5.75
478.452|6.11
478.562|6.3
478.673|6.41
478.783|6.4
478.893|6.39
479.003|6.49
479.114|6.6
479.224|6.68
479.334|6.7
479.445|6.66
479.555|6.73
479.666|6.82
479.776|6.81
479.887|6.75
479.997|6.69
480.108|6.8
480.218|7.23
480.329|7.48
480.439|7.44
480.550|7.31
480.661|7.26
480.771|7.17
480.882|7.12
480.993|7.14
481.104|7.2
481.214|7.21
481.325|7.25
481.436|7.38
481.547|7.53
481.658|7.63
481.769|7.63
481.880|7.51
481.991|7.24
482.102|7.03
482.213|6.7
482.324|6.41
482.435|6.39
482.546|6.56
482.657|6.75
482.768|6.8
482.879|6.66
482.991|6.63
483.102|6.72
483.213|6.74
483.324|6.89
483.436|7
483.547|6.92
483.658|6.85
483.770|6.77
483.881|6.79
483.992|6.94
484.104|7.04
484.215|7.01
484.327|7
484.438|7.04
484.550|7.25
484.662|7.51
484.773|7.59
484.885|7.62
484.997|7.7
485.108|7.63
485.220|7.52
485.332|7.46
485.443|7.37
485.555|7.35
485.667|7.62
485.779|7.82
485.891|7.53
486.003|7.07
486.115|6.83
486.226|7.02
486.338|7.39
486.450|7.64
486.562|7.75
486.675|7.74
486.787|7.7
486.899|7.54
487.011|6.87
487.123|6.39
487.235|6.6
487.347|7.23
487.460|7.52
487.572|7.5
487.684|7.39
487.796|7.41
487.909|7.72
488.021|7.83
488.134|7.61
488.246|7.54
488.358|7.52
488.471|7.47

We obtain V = 0.619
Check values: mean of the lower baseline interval 7.65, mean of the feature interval 6.36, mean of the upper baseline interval 7.17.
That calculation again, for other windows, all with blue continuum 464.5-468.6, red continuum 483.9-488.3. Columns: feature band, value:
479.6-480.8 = 0.06 nm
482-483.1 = 0.10 nm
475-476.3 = 0.08 nm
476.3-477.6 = 0.23 nm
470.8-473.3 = -0.07 nm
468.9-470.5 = -0.07 nm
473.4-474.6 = 0.01 nm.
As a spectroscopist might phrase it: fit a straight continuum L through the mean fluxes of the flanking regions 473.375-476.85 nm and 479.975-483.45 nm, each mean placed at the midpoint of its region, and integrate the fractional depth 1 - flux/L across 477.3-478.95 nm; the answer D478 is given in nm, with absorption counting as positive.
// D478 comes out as 0.28 nm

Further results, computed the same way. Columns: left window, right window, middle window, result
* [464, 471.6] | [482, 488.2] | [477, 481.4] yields 0.49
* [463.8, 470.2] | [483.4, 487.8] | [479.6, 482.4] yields 0.08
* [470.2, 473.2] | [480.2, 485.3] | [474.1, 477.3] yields 0.24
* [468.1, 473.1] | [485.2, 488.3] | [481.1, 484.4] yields 0.22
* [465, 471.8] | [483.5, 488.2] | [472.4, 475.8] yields 0.06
